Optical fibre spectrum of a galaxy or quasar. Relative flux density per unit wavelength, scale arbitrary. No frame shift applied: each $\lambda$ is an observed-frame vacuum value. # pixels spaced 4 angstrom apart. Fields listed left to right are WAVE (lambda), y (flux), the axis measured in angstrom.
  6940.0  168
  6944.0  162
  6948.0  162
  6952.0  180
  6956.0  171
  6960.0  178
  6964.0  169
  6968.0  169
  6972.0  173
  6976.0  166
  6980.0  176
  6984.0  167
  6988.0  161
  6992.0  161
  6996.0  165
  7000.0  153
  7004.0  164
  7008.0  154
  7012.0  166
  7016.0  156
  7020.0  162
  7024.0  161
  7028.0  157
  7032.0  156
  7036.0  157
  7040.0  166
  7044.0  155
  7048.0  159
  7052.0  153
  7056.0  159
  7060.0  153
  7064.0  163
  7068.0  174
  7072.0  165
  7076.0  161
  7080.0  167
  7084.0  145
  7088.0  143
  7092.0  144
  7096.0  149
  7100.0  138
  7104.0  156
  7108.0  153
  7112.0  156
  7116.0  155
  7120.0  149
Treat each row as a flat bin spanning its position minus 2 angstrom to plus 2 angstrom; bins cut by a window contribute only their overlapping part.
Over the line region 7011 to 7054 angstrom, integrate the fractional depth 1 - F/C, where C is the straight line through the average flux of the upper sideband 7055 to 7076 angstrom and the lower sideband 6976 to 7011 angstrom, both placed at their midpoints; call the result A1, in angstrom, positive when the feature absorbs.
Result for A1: 1.1 angstrom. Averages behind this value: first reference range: 163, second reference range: 163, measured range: 159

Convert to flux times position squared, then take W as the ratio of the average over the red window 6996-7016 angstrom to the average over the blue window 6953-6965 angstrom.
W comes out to 0.9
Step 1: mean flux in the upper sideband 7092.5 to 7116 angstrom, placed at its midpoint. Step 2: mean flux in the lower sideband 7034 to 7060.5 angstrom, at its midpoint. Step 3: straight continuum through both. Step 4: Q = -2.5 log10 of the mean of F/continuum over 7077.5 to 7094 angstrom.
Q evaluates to 0.02 mag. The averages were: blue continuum 158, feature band 150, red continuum 150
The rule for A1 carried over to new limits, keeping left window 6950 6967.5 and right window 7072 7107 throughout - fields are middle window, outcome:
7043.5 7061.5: 0.2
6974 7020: 1.3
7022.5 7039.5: 0.3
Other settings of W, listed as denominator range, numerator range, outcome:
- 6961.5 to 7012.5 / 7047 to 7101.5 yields 0.96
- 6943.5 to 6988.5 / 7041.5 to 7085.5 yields 0.97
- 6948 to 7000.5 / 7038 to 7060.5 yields 0.96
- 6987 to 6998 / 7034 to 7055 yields 0.99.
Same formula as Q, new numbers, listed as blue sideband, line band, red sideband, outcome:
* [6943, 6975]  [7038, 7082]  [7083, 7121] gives -0.04 mag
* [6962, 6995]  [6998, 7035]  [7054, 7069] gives 0.04 mag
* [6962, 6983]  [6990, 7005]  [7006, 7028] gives 0.03 mag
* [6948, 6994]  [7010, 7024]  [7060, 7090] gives 0.03 mag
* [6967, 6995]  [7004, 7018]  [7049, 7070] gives 0.04 mag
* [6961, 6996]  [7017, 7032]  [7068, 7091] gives 0.03 mag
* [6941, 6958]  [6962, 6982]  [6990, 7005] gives -0.04 mag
